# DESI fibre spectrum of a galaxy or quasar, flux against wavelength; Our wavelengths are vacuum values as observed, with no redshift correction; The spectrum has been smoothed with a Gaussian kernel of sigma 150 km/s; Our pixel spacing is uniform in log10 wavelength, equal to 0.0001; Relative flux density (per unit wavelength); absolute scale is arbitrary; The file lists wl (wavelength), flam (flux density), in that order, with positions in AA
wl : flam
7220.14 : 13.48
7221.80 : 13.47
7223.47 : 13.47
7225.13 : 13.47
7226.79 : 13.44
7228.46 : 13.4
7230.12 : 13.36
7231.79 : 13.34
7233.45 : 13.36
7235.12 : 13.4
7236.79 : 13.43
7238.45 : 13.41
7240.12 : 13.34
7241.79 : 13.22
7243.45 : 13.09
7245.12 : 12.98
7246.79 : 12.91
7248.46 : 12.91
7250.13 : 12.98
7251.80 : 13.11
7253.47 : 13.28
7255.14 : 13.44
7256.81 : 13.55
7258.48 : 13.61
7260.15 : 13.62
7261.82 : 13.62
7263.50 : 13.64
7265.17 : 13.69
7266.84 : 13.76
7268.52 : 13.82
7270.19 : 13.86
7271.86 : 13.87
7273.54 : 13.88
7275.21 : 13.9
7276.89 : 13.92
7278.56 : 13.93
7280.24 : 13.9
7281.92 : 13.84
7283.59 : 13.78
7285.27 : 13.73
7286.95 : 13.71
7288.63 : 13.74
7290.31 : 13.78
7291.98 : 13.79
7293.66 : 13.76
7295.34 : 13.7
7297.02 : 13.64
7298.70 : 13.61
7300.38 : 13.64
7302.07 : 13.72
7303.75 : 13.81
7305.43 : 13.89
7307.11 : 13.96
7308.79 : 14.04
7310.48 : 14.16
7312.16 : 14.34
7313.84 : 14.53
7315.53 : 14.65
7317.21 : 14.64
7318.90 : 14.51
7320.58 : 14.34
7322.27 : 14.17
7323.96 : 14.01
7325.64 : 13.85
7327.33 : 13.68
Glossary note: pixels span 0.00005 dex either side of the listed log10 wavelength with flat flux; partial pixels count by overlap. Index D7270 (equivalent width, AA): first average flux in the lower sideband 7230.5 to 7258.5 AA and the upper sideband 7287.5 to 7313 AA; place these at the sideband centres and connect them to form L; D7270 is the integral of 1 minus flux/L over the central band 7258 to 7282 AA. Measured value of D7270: -0.49 AA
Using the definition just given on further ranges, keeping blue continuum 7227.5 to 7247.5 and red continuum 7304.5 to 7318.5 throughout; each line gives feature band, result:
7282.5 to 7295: 0.2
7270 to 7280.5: -0.1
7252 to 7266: 0.0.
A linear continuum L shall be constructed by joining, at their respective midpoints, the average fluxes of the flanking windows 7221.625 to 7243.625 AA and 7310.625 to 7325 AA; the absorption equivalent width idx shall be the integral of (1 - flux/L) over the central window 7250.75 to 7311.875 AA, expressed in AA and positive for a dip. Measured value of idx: 0.91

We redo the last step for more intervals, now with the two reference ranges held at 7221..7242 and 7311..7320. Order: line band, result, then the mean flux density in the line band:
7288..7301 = 0.5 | 13.7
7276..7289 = 0.2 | 13.8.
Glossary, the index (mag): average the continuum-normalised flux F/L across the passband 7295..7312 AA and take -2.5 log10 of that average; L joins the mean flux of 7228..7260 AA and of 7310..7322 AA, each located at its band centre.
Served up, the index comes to 0.03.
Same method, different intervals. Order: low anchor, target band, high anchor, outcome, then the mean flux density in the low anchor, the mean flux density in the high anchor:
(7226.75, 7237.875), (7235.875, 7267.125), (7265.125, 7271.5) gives 0.02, 13.4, 13.8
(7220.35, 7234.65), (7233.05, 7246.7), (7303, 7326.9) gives 0.02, 13.4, 14.2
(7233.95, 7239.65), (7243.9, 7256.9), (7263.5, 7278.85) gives 0.04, 13.4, 13.8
